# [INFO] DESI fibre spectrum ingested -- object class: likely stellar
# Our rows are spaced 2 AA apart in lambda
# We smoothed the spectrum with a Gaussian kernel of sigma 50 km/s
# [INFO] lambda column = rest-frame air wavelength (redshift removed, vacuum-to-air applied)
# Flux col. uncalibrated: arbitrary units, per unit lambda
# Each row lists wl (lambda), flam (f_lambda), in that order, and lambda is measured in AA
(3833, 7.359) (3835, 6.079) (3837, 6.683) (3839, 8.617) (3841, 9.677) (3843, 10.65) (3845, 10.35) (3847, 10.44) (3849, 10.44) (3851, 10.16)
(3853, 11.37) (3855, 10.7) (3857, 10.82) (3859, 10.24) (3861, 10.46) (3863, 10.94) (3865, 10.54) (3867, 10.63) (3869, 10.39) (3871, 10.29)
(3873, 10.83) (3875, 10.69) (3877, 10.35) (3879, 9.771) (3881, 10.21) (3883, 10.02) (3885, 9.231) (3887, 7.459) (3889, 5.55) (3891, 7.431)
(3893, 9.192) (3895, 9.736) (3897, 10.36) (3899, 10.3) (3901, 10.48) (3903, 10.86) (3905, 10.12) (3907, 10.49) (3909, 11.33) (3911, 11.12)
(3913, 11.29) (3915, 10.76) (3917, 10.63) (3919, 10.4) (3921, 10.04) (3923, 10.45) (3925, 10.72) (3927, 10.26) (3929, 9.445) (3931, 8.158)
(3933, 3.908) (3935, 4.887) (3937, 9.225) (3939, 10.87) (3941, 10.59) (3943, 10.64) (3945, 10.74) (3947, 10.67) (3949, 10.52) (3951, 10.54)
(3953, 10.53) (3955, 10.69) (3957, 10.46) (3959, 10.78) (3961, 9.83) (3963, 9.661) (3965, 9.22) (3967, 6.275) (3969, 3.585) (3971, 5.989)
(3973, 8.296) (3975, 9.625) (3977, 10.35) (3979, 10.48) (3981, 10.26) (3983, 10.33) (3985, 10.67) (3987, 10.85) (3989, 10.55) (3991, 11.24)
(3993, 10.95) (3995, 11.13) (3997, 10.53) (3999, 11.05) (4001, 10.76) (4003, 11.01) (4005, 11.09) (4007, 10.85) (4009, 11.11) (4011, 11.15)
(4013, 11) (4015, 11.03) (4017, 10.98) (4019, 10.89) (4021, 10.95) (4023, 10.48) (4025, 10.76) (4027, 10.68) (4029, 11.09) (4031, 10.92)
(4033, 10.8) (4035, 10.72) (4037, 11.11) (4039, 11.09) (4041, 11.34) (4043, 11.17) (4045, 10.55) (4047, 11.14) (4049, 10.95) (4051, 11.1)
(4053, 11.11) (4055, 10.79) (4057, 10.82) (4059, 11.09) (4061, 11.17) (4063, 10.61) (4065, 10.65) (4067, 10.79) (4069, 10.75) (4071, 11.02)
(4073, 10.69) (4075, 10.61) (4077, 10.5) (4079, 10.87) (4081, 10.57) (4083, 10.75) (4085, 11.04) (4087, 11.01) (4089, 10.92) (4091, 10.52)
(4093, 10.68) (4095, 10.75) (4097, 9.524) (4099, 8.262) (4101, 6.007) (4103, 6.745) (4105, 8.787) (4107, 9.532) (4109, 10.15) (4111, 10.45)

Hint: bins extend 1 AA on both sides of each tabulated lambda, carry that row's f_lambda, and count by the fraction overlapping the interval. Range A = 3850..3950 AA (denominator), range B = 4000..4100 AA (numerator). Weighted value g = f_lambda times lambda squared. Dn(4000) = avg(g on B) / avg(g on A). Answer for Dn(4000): 1.17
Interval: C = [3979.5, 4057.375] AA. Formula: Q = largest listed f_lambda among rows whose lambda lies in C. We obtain 11.34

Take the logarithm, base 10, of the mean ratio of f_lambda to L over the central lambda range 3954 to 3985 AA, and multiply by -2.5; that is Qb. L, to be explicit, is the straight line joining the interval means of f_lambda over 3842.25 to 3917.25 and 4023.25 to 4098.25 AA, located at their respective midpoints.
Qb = 0.15 mag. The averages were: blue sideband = 10.2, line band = 9.11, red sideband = 10.8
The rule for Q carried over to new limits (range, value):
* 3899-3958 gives 11.33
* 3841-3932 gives 11.37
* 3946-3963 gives 10.78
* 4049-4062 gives 11.17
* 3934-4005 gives 11.24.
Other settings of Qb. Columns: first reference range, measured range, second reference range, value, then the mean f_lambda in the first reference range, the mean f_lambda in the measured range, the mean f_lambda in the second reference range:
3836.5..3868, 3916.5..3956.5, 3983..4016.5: 0.10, 10.2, 9.69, 10.9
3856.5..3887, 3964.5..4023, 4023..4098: 0.06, 10.3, 10.1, 10.8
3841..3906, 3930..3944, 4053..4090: 0.23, 10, 8.33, 10.8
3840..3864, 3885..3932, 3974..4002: 0.08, 10.5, 9.84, 10.6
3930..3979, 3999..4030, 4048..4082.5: -0.10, 9.03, 10.9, 10.8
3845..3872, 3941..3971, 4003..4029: 0.14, 10.6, 9.5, 10.9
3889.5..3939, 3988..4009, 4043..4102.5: -0.09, 9.63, 10.9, 10.5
